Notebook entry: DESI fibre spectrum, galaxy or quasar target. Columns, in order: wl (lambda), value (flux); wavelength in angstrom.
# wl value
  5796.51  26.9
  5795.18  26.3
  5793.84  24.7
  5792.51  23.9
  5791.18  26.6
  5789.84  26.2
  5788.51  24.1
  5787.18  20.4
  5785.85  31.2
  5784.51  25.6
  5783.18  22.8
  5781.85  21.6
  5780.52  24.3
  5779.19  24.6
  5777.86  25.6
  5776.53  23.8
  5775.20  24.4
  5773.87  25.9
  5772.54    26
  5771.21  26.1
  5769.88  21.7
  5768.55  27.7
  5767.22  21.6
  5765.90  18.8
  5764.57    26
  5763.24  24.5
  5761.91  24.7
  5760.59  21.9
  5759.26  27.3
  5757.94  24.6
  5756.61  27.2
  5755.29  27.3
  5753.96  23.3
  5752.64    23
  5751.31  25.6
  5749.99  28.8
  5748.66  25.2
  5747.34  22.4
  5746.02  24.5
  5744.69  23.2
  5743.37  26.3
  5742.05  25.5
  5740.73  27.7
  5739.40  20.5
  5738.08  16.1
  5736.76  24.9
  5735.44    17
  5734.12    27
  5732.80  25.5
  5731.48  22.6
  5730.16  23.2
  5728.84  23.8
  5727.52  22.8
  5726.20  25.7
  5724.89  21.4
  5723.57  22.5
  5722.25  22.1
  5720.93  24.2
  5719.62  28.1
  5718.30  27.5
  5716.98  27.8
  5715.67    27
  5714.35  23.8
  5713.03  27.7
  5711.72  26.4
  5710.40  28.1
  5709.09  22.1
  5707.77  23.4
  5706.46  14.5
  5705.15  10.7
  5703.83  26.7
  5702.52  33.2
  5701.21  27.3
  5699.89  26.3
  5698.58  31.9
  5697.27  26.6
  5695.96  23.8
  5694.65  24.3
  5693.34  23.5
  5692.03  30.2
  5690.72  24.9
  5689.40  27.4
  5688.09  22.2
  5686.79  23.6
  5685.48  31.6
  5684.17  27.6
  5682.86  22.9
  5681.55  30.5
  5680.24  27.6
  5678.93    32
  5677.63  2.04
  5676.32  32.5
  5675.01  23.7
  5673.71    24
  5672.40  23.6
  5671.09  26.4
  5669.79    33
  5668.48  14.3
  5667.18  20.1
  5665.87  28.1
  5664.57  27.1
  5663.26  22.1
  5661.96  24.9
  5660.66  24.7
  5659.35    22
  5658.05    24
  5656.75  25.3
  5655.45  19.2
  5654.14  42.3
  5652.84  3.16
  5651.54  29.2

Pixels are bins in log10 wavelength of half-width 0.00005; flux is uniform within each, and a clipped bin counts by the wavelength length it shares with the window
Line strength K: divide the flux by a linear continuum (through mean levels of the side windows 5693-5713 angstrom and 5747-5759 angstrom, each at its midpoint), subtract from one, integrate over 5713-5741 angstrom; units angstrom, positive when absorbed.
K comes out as 1.3 angstrom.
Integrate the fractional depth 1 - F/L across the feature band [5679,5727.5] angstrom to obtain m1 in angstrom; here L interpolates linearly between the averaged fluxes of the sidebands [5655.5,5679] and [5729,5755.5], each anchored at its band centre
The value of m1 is -3.5 angstrom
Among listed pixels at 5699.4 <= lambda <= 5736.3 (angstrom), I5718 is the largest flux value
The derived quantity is 33.2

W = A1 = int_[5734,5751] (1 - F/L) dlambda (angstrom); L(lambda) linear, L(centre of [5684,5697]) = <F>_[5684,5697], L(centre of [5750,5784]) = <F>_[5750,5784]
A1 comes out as 0.8 angstrom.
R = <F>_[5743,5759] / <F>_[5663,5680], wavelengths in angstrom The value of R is 1.05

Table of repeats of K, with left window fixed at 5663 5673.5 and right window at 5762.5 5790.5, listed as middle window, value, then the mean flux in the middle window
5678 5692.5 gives -1.4 angstrom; 26.8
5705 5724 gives 0.2 angstrom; 24.1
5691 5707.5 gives -0.3 angstrom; 24.9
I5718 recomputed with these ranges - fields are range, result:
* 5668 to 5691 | 33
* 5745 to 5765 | 28.8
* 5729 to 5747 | 27.7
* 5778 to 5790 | 31.2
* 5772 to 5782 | 26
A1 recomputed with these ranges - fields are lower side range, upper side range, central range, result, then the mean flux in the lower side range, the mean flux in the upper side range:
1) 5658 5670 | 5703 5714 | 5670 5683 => -0.8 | 23.7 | 22.7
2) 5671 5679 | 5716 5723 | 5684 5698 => -1.3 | 22.6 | 26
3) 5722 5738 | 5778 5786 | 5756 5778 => -0.3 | 23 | 24.7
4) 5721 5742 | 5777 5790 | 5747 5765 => -1.1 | 23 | 24.6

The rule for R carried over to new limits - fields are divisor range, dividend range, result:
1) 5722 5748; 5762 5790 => 1.05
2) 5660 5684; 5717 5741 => 0.96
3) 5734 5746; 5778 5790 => 1.07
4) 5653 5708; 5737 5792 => 0.99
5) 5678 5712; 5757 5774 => 0.95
